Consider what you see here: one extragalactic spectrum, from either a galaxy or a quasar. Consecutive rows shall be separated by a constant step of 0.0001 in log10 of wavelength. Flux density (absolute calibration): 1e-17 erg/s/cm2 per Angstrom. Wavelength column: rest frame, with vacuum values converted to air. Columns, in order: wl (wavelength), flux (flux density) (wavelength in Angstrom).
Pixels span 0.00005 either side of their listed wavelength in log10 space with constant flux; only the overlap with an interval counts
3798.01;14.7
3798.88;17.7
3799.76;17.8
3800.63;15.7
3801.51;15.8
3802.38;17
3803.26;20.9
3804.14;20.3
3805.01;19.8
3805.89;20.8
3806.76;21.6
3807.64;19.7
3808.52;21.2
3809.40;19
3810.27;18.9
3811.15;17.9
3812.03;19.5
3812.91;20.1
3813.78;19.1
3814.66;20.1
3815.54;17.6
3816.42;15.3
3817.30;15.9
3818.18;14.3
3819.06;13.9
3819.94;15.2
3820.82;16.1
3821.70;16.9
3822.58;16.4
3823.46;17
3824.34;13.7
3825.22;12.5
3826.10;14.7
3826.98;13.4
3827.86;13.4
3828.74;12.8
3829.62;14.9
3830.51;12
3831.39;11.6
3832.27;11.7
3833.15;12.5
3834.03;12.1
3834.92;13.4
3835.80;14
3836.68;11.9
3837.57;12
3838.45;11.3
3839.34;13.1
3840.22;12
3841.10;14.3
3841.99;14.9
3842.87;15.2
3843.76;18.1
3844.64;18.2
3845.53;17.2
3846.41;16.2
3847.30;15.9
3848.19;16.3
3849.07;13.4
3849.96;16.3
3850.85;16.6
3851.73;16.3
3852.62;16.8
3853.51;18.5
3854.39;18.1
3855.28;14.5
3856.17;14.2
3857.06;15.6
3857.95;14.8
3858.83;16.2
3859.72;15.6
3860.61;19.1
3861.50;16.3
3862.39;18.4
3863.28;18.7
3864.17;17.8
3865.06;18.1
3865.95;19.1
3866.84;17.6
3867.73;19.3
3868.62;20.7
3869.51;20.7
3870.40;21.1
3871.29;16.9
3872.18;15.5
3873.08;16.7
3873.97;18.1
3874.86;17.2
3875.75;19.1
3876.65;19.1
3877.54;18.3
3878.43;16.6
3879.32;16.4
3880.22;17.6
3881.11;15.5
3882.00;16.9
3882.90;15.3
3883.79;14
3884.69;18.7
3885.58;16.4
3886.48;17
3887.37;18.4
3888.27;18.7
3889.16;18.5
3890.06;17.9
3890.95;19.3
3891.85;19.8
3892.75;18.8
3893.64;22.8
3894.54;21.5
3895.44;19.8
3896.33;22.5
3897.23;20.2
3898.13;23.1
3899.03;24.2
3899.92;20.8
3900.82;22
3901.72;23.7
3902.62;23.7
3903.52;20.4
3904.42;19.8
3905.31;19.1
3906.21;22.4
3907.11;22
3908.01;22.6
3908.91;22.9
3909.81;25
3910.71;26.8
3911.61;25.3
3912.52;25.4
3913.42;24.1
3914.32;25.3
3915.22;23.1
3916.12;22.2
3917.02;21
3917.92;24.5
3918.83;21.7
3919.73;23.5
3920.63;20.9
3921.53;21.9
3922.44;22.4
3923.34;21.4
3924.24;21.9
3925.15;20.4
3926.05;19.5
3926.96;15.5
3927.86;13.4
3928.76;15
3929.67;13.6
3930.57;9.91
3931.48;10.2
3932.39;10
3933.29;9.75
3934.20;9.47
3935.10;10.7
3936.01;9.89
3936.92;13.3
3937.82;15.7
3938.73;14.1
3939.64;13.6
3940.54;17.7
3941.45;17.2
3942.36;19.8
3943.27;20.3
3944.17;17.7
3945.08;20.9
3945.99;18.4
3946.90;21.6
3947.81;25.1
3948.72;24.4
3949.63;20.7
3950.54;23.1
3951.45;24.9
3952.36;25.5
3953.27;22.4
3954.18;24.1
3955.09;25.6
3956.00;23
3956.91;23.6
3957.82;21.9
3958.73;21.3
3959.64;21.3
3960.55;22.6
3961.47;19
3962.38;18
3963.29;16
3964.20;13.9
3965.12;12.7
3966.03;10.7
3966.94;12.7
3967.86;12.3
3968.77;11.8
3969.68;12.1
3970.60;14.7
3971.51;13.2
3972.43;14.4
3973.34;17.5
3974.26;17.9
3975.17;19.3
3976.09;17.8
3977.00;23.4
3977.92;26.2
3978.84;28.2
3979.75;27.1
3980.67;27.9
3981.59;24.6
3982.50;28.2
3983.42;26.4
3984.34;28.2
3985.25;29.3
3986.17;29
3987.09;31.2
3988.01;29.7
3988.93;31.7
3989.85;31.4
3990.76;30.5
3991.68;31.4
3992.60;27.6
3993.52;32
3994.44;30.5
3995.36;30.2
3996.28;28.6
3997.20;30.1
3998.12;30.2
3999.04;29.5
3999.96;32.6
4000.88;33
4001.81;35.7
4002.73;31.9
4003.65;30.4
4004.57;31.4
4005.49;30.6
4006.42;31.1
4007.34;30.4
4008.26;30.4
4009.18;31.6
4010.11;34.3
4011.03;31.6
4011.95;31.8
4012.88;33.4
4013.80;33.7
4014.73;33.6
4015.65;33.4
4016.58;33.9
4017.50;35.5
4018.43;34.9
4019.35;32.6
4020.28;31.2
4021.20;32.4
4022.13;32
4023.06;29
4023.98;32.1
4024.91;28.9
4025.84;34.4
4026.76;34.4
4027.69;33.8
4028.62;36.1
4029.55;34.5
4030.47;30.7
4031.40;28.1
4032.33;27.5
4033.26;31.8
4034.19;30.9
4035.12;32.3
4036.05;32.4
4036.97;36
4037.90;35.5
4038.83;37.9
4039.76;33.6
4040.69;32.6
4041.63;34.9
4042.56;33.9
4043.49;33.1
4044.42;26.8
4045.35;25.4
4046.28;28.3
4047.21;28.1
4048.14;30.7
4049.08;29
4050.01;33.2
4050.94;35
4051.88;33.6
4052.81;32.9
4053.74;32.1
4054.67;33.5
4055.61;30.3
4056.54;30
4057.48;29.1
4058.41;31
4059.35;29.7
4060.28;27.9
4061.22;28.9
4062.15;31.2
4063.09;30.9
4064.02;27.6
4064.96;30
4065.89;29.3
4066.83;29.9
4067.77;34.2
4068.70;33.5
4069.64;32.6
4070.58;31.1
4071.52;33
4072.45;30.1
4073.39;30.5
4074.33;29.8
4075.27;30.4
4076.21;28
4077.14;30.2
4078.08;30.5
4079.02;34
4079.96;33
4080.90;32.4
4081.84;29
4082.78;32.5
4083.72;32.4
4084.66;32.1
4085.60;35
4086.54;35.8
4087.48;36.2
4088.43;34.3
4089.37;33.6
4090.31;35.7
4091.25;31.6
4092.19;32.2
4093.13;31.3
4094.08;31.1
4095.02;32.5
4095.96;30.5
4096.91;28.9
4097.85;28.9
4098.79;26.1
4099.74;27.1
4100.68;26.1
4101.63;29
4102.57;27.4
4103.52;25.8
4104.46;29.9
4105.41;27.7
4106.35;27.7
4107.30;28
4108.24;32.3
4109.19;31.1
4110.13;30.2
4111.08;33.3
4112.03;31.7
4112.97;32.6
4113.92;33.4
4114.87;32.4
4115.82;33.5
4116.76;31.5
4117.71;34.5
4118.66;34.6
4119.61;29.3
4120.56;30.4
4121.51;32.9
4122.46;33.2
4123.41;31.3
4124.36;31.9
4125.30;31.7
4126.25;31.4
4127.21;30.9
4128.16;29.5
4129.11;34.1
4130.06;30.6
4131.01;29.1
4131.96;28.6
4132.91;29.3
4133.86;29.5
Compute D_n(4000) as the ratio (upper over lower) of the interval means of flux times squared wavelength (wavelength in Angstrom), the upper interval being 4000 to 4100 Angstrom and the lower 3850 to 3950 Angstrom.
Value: 1.83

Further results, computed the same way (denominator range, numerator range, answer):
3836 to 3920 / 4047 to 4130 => 1.85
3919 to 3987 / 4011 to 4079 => 1.73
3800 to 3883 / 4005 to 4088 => 2.14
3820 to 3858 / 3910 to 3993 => 1.48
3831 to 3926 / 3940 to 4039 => 1.52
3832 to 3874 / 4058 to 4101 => 2.17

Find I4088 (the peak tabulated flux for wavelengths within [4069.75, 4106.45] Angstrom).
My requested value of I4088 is 36.2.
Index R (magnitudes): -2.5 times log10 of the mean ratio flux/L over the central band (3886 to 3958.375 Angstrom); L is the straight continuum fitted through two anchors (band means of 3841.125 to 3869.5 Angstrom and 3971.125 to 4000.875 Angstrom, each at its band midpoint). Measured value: 0.097 mag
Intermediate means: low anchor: 16.9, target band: 20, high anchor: 26.9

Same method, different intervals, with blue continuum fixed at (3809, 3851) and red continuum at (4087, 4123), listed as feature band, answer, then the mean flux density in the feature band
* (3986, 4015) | -0.24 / 31.3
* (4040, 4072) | -0.10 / 31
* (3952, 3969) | 0.19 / 18.9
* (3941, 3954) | 0.02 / 21.6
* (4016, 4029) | -0.25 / 32.9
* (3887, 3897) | -0.06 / 19.8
